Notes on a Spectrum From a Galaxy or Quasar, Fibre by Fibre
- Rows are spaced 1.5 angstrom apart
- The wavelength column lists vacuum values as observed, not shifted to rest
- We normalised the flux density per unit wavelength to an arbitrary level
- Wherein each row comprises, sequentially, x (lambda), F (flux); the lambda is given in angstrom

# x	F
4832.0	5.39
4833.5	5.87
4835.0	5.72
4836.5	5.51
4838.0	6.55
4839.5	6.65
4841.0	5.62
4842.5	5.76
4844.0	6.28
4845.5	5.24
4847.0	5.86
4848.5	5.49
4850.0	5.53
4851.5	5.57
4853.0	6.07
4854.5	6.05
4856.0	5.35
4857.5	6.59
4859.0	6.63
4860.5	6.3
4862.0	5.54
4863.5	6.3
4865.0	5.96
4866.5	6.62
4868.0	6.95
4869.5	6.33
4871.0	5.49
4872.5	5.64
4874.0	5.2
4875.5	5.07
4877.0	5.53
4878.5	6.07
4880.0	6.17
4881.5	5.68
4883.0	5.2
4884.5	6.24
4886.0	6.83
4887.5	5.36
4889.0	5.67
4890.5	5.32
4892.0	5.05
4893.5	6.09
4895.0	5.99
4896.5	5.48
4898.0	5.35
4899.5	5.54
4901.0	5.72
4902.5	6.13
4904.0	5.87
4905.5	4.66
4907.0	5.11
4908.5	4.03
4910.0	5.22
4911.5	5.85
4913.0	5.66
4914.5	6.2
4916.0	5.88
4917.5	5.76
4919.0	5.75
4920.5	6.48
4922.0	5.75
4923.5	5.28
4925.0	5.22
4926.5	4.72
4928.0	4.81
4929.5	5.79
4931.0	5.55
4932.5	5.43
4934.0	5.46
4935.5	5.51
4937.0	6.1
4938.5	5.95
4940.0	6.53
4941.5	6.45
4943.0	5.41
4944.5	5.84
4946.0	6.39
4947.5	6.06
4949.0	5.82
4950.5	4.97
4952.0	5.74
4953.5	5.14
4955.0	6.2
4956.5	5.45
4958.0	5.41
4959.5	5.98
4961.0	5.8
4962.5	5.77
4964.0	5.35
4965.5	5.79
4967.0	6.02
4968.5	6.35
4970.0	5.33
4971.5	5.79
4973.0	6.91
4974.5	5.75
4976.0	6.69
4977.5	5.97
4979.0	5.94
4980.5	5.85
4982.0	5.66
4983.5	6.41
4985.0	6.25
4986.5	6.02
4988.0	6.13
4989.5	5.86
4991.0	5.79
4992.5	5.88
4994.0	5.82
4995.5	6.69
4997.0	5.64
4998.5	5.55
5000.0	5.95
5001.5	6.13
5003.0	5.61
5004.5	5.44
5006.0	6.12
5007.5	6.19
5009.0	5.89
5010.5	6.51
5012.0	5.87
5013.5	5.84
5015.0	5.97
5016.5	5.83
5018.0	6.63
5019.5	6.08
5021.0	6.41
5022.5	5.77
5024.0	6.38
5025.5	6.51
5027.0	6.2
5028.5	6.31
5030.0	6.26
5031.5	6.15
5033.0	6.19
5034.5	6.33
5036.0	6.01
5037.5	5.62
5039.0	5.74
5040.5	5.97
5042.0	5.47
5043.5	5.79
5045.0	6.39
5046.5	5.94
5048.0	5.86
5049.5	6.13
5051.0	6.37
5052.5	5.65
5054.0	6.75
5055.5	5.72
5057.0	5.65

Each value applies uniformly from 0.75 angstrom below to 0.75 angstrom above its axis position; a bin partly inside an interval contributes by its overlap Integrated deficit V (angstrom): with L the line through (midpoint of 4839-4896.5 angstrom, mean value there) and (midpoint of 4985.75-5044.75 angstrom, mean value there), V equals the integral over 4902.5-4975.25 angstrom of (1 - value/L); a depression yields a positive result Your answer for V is 3.2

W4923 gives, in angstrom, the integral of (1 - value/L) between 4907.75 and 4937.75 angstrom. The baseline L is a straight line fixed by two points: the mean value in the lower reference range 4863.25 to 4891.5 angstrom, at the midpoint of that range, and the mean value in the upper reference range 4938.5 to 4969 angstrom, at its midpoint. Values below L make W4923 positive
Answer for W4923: 1.6 angstrom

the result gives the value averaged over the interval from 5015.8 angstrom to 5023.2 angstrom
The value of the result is 6.15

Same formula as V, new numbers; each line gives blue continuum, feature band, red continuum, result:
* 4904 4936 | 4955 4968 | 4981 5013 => 0.0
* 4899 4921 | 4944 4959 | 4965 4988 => 0.4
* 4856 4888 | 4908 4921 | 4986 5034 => 0.7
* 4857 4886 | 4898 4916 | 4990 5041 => 1.6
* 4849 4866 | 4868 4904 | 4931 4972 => 1.2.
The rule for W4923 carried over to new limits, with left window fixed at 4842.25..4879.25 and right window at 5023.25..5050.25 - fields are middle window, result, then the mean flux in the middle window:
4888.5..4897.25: 0.5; 5.6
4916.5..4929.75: 1.0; 5.5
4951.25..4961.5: 0.5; 5.67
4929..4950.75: 0.5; 5.84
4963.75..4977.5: 0.0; 6.02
